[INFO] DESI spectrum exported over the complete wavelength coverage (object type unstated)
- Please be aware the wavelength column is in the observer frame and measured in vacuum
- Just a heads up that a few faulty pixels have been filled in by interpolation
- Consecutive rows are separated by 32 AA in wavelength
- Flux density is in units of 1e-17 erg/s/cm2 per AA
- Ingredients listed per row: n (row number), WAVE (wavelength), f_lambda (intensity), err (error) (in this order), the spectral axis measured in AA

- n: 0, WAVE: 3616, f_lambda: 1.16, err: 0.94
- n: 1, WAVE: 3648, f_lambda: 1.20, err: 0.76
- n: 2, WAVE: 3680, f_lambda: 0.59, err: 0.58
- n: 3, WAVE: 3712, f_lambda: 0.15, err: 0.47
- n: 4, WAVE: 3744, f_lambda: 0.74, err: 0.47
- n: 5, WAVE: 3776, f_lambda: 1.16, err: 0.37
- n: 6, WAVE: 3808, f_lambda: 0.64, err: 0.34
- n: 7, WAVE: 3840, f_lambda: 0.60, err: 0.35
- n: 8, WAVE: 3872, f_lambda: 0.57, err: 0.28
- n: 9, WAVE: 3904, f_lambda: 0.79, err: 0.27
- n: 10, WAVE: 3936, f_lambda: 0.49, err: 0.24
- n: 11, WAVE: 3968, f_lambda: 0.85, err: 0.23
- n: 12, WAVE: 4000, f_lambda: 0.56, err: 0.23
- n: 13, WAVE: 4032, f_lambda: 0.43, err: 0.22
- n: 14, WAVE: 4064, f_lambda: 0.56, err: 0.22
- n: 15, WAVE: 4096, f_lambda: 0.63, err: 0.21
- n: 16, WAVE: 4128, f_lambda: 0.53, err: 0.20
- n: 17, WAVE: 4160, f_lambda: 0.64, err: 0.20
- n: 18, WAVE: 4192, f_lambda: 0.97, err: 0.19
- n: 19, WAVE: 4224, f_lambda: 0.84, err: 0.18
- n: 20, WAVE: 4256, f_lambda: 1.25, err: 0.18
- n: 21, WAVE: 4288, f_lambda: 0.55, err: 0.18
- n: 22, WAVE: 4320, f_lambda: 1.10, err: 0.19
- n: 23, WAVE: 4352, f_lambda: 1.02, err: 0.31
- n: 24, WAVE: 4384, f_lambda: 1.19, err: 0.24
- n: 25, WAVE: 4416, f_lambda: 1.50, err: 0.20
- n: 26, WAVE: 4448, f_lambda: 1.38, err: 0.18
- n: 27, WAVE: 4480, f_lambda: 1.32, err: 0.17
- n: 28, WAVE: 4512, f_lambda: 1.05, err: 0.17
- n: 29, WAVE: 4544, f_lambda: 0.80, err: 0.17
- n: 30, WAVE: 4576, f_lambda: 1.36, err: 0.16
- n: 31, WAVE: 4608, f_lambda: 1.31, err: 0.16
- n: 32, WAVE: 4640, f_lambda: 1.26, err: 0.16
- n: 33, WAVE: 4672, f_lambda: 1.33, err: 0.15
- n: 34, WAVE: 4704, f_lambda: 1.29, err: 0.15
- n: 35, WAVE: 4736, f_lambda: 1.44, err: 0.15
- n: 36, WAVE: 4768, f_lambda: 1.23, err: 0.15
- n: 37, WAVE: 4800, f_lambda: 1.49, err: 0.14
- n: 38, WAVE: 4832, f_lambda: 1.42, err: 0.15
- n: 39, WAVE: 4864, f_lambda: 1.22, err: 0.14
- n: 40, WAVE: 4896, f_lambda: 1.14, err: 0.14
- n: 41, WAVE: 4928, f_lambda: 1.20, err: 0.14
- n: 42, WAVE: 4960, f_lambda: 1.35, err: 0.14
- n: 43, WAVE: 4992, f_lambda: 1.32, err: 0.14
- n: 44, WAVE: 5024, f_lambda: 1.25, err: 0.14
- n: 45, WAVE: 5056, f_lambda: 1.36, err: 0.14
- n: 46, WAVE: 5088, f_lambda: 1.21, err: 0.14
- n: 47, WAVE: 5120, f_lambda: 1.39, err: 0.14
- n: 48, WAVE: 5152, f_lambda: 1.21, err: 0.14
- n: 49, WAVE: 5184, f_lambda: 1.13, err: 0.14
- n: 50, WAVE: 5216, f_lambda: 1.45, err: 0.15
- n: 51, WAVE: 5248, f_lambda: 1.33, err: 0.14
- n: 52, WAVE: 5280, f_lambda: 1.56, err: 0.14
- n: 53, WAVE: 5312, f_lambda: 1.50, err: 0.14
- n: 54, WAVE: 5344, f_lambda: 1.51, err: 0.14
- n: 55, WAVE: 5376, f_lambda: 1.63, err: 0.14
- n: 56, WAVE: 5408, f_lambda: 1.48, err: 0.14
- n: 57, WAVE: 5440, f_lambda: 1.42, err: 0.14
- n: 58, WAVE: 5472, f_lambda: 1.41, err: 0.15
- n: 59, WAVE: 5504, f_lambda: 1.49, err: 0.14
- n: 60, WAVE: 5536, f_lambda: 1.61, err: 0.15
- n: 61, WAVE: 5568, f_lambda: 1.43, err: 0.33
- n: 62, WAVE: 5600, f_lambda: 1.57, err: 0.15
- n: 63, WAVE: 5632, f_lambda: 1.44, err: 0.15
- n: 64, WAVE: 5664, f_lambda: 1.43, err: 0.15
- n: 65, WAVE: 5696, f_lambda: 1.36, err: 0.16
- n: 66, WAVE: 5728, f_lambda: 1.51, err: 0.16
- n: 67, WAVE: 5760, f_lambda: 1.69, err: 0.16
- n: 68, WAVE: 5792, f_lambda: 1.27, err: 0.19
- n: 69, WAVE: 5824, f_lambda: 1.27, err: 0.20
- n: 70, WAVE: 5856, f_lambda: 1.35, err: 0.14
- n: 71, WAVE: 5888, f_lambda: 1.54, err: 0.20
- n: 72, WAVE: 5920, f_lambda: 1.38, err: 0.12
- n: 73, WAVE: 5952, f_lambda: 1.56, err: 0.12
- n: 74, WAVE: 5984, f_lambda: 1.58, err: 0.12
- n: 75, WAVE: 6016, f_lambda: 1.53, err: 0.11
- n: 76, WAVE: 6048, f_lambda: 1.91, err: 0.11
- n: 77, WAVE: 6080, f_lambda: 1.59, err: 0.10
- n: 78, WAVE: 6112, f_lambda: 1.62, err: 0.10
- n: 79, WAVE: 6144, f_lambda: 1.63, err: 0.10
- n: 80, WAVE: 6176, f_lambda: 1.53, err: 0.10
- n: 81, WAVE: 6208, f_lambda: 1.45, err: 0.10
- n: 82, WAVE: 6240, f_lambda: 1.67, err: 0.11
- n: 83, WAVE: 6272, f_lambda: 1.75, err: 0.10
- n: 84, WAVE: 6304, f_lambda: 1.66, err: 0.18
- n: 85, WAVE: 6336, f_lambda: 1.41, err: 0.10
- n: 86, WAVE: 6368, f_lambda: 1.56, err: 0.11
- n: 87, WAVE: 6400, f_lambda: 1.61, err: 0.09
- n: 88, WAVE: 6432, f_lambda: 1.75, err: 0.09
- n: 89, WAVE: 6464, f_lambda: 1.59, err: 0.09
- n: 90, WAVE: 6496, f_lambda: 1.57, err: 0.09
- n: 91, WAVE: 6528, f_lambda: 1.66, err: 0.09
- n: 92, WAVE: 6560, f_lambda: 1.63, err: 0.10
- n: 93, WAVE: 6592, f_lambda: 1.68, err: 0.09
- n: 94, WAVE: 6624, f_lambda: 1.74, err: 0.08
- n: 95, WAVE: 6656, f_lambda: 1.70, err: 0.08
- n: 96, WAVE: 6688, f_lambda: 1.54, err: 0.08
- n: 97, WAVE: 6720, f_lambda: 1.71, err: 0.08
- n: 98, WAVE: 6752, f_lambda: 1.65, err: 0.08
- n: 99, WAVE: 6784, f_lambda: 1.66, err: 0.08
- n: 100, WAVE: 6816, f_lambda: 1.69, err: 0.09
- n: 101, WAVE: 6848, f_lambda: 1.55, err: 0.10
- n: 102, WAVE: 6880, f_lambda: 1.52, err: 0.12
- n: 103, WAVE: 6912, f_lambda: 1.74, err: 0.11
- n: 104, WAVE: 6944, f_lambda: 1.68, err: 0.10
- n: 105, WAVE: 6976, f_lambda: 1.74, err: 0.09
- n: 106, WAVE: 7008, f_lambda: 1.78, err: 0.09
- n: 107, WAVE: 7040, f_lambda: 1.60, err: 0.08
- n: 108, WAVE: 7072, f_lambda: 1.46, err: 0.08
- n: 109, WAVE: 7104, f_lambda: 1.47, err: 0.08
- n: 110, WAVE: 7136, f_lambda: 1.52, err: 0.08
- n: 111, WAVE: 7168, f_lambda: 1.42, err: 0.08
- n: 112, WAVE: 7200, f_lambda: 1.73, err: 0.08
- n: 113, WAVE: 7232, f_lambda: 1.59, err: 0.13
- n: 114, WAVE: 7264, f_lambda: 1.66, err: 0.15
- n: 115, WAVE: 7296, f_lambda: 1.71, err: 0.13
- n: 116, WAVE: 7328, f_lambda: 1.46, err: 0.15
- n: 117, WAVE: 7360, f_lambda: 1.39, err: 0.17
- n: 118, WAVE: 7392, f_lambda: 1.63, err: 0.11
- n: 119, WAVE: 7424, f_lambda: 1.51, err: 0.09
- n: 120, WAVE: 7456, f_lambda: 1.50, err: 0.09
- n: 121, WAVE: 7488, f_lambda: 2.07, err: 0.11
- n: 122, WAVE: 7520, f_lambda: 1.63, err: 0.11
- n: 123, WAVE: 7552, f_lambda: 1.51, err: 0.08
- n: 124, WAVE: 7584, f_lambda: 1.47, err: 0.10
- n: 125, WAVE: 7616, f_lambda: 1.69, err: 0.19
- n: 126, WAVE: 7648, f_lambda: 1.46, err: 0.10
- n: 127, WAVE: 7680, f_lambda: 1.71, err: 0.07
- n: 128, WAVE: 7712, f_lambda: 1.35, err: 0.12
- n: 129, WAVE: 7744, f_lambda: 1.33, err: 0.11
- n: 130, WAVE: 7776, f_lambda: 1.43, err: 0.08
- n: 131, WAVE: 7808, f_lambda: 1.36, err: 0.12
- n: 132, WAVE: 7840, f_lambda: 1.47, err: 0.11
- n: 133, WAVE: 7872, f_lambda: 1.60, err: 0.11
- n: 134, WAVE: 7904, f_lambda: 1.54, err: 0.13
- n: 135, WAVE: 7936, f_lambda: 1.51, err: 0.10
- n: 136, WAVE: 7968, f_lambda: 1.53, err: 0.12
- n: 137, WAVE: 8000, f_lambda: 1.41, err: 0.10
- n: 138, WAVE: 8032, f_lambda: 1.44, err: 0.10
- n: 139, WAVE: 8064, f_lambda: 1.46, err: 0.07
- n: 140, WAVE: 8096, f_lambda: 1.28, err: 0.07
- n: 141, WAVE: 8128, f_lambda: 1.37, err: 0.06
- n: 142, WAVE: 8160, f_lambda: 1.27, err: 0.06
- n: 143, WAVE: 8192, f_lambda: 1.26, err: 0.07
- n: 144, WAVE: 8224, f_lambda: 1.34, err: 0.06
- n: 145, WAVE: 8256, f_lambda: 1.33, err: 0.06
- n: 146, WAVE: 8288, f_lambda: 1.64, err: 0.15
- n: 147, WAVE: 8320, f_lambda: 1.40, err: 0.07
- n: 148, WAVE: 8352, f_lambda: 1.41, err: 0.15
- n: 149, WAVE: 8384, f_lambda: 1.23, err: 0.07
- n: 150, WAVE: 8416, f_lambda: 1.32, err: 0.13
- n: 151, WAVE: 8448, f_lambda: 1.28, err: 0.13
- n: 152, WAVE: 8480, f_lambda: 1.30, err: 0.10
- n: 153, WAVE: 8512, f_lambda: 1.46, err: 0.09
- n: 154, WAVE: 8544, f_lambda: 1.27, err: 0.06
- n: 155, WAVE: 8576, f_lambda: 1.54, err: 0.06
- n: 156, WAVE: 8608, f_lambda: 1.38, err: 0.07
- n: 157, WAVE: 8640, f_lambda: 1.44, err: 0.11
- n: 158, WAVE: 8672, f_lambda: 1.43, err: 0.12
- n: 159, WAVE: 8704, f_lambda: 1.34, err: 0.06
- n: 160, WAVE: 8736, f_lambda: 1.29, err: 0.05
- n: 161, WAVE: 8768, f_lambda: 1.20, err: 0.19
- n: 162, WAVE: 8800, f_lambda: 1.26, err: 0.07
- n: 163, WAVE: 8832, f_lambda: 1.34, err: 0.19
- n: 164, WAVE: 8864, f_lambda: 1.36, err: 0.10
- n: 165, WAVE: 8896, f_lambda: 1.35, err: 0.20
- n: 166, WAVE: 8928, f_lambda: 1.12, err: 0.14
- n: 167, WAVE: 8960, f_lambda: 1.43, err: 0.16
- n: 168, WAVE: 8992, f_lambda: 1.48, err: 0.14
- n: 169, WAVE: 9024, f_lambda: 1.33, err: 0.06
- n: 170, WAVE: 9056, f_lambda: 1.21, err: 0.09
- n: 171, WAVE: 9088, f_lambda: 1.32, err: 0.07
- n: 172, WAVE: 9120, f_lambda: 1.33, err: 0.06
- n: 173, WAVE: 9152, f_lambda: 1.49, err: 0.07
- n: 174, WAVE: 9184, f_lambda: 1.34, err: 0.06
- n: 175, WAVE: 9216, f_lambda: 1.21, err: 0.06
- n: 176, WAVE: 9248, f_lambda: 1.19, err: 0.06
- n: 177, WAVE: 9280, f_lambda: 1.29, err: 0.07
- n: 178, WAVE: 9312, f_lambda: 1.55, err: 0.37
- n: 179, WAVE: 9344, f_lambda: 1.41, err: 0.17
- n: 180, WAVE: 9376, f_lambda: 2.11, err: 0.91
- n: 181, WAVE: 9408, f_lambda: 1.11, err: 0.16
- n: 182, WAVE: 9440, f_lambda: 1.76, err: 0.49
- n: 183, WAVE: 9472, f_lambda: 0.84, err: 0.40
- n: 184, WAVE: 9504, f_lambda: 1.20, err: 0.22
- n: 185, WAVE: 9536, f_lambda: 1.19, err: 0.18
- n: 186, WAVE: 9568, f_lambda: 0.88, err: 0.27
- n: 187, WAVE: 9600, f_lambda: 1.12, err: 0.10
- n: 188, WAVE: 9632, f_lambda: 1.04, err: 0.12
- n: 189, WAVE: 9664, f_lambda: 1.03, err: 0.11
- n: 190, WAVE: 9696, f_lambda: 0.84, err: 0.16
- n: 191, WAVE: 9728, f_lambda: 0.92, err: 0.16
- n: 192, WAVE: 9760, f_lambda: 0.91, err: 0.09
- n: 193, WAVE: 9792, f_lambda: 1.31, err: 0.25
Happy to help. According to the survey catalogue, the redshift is 0.142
